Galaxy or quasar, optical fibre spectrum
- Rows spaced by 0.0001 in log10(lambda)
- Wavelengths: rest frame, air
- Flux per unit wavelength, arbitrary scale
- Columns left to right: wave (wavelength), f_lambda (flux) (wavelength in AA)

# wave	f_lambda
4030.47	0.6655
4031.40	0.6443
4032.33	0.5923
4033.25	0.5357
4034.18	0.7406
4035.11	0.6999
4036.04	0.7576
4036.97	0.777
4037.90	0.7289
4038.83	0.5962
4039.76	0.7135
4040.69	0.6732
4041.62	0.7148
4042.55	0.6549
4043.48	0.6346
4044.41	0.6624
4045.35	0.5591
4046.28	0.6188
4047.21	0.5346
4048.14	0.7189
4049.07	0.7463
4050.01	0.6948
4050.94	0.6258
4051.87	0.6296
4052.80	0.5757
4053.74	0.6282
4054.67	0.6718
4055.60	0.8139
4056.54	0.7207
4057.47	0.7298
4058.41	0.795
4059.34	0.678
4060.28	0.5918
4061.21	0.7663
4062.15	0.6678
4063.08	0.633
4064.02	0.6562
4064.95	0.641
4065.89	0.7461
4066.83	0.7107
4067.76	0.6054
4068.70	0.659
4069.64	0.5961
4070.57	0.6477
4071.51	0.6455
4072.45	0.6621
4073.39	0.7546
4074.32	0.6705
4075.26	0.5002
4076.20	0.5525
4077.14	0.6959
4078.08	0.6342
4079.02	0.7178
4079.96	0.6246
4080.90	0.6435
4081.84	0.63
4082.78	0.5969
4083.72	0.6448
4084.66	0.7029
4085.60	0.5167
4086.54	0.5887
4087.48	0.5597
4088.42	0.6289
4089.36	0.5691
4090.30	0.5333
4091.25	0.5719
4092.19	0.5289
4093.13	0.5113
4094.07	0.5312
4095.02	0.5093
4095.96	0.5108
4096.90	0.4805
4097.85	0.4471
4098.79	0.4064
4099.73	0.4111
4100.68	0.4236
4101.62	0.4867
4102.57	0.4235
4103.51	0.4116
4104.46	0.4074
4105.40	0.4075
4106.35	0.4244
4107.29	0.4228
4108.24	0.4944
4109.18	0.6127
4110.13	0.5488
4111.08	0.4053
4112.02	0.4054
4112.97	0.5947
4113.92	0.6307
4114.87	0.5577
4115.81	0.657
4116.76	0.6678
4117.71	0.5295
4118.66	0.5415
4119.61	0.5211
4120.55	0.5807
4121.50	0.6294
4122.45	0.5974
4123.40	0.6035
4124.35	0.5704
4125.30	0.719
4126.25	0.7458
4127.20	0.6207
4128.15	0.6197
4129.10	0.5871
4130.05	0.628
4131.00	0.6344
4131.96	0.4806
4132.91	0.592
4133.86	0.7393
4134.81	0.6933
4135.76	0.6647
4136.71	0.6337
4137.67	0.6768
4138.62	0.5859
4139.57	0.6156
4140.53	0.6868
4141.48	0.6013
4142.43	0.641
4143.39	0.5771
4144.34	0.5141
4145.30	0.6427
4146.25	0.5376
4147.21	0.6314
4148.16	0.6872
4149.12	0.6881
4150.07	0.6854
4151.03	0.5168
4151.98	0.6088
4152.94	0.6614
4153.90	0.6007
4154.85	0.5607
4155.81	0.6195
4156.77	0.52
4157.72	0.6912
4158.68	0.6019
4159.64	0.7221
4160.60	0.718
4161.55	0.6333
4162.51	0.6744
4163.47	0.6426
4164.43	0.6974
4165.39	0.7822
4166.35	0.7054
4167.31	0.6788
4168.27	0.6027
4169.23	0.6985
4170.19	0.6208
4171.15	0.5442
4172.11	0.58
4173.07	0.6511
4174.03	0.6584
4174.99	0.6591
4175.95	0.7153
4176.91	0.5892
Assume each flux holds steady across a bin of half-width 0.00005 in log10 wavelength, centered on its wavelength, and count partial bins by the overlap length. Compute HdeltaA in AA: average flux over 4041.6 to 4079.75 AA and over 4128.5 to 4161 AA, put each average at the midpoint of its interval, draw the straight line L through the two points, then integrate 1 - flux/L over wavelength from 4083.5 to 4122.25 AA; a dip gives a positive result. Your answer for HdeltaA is 7.25 AA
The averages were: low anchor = 0.662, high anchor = 0.625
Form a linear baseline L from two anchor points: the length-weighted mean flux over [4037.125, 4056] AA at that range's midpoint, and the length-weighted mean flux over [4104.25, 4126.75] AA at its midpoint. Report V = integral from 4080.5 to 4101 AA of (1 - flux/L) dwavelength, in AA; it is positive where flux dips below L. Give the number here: 1.8 AA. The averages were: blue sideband 0.661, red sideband 0.555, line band 0.543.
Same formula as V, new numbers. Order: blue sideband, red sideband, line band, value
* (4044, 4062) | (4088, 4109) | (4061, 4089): -3.1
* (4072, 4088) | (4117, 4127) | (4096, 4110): 3.7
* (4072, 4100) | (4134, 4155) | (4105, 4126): 1.7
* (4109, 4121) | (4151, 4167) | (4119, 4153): -1.3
